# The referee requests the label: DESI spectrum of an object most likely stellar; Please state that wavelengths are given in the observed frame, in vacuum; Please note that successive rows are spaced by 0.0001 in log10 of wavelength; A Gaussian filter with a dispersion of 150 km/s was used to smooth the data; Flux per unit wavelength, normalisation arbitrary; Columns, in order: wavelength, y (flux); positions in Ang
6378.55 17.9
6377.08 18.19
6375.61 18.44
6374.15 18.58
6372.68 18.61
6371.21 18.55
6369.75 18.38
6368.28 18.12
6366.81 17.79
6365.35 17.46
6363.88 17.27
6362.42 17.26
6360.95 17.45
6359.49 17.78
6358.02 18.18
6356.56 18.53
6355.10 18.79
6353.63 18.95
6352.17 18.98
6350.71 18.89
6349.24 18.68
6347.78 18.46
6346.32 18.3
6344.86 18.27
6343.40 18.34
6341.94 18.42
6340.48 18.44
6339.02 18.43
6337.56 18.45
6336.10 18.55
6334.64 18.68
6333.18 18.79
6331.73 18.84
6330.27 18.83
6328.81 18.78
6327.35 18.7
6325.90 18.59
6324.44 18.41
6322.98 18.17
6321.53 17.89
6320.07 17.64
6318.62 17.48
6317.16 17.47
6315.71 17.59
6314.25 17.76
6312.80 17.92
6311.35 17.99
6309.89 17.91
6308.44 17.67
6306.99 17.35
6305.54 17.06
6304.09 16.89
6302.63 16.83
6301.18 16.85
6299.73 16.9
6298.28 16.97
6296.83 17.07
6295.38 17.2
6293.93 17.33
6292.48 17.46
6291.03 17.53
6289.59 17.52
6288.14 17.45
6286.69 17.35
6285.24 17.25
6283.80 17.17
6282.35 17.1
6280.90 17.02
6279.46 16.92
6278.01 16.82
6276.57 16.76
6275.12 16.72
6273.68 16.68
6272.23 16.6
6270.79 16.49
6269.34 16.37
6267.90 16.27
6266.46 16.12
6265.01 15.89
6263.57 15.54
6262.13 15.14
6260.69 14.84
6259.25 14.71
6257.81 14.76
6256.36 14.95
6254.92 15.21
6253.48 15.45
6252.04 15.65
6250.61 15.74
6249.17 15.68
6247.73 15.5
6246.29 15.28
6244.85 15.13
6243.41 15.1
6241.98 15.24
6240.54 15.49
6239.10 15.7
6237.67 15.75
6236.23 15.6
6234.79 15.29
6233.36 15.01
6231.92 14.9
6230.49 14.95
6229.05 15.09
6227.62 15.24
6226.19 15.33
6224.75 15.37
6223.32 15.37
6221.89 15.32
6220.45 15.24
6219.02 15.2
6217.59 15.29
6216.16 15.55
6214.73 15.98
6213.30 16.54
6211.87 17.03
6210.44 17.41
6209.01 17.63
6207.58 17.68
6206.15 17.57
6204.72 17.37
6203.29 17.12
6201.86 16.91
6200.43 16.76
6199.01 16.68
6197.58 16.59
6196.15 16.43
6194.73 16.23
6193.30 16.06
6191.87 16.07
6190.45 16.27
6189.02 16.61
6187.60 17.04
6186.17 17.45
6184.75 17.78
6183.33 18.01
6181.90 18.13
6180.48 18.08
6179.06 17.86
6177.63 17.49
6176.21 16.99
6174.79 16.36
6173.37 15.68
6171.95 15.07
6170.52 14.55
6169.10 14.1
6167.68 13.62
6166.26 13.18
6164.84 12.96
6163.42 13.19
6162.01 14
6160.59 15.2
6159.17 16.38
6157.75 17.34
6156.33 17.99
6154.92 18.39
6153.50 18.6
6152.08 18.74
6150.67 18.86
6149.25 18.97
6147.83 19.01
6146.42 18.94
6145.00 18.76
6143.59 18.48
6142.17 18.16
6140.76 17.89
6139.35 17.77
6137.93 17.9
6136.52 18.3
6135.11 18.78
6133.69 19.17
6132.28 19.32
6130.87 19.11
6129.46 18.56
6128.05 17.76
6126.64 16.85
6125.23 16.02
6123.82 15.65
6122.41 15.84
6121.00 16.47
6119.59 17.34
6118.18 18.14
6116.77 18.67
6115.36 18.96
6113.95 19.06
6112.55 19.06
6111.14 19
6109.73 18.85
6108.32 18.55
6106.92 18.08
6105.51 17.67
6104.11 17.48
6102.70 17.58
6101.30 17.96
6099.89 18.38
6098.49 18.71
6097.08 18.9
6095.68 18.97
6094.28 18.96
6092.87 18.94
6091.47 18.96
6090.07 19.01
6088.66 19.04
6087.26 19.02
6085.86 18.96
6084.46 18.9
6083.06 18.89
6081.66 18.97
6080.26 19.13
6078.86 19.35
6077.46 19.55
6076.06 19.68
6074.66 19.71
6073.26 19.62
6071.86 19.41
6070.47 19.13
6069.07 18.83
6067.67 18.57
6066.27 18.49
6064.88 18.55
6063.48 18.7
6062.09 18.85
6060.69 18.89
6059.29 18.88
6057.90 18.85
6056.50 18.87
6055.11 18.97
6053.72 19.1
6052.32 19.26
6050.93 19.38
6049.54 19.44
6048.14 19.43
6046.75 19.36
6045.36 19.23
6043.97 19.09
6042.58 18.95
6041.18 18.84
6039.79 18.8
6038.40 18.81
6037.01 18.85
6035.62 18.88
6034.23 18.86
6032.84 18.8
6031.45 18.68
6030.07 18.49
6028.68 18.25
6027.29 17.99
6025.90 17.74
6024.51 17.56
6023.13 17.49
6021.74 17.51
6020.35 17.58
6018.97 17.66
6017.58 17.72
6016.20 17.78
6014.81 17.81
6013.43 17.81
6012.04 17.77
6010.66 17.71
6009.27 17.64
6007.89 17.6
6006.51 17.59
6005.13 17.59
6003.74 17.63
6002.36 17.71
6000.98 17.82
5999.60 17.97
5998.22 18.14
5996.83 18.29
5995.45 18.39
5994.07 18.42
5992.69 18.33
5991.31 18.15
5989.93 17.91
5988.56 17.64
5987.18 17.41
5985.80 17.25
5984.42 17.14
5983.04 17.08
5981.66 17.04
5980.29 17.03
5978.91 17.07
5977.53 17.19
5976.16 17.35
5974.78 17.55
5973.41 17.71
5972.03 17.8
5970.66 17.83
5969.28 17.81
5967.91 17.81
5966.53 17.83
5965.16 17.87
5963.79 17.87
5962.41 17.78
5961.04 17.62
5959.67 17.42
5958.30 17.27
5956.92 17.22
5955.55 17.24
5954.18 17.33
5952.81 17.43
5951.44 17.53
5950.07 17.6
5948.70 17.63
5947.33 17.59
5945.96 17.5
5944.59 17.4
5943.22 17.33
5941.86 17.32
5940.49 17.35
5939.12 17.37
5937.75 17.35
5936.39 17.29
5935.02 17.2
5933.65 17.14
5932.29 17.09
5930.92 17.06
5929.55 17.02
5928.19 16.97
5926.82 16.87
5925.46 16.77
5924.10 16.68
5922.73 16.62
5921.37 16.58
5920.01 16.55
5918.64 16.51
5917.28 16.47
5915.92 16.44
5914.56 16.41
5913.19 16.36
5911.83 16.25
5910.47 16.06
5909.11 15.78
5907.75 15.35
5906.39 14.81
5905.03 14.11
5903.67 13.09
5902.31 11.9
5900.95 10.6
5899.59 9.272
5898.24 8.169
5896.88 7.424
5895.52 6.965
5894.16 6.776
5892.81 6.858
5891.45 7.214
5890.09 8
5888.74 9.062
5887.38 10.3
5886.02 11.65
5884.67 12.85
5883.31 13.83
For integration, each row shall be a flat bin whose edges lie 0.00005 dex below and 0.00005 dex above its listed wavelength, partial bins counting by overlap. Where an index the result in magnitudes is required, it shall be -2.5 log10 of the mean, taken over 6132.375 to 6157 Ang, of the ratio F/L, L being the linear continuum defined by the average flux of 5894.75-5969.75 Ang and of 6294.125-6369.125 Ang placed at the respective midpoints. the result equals -0.09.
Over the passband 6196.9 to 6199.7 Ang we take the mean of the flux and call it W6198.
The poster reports 16.6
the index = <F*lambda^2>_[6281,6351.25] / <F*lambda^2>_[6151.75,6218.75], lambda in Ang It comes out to 1.1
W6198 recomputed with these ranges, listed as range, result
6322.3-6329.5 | 18.5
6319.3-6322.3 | 17.8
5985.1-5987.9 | 17.3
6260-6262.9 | 15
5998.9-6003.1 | 17.9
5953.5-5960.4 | 17.3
